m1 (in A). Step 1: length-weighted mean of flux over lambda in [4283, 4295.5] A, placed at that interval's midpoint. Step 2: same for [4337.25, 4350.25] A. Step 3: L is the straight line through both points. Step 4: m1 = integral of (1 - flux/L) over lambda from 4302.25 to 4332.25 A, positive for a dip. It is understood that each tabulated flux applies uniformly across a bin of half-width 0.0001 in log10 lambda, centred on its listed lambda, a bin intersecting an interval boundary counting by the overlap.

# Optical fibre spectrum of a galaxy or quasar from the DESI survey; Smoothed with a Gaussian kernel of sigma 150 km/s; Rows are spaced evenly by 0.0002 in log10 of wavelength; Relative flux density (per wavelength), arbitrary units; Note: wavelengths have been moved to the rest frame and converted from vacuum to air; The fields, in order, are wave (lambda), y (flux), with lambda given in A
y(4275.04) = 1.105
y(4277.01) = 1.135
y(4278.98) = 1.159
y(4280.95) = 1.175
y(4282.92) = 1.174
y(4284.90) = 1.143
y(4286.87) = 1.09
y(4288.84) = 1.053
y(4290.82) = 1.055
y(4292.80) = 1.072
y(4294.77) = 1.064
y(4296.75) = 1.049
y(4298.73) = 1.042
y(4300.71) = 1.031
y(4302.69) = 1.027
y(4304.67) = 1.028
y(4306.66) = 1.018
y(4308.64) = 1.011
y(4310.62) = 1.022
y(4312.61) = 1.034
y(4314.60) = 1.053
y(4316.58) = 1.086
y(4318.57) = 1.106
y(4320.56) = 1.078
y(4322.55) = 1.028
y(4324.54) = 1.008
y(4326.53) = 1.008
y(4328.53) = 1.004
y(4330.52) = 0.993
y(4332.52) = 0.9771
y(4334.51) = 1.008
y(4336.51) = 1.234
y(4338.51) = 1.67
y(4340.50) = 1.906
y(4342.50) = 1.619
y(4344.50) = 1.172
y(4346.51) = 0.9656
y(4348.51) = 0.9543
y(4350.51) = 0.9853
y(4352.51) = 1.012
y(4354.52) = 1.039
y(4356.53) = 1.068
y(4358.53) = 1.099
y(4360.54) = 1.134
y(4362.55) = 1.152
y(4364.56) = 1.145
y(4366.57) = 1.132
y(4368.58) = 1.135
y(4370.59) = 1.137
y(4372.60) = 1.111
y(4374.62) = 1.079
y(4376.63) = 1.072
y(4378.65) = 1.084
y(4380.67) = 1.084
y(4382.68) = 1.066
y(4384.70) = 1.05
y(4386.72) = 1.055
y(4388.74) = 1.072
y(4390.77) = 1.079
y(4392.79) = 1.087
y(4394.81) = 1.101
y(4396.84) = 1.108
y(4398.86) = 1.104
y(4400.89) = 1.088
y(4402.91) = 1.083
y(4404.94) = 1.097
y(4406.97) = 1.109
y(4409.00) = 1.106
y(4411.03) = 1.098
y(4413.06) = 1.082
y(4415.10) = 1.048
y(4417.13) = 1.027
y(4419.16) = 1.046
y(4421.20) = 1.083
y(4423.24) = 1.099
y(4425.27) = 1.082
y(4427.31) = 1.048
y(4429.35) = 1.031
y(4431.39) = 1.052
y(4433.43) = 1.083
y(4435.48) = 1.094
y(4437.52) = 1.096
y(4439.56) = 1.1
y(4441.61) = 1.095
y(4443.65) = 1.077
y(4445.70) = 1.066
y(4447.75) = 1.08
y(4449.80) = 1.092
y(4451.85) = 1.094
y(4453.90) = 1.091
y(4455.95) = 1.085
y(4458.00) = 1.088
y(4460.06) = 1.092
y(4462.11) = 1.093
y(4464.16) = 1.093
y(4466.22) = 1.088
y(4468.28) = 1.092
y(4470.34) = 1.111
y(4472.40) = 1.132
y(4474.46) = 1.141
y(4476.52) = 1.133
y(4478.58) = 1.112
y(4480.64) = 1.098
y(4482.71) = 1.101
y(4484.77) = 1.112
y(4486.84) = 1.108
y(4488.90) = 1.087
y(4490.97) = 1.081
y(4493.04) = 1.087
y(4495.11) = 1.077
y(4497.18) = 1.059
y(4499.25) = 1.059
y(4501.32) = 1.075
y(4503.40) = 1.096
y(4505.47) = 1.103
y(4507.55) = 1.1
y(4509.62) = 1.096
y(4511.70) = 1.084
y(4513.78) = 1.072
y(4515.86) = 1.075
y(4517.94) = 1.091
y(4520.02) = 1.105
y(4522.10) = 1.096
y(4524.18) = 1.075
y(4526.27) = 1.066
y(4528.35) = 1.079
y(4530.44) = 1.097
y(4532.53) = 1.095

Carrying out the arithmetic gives 4.7 A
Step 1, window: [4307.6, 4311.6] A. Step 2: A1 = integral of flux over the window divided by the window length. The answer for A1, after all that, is 1.02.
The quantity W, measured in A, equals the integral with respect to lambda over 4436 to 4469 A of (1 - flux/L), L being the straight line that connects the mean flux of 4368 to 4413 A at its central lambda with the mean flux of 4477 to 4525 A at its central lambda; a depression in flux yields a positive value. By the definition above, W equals 0.0 A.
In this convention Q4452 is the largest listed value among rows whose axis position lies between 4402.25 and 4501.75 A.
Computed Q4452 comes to 1.141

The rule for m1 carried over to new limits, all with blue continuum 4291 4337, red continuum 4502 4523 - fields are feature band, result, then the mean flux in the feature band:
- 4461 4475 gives -0.3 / 1.11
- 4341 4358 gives -1.2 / 1.13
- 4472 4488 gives -0.5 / 1.12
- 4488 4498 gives 0.1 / 1.08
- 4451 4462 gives -0.1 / 1.09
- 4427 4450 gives -0.1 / 1.08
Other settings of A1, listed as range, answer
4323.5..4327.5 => 1.01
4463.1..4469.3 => 1.09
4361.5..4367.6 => 1.14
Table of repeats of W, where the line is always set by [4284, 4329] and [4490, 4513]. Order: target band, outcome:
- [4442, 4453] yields -0.1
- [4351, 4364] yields -0.3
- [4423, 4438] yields 0.0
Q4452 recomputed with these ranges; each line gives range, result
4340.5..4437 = 1.906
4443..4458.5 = 1.094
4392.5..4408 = 1.109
